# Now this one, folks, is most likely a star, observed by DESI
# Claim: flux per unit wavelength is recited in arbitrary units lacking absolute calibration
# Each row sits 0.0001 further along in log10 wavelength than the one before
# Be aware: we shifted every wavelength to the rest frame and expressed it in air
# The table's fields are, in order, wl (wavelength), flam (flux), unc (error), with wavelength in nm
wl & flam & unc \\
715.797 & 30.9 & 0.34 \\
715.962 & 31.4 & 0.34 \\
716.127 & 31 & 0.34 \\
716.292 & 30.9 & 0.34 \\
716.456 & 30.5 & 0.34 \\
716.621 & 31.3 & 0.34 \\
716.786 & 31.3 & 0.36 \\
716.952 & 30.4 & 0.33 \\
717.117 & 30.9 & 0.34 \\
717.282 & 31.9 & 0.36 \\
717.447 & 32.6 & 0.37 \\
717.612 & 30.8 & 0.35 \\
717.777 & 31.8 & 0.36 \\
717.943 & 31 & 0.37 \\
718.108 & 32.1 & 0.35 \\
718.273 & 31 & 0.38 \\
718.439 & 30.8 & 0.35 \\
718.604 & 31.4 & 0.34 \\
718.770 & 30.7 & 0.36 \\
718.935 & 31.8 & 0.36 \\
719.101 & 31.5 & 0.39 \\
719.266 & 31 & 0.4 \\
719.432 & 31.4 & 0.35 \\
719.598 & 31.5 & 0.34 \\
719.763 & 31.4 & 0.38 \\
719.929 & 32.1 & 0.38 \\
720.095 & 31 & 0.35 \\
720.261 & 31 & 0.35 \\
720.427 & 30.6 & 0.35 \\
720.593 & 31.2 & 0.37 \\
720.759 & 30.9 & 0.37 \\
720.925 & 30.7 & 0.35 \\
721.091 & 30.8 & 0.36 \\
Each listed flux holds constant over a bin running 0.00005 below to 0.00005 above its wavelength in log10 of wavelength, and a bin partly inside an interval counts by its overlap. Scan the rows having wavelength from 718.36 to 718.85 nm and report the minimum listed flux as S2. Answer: 30.7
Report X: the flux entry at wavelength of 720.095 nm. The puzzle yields 31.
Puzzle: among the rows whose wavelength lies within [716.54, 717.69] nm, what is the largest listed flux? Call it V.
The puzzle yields 32.6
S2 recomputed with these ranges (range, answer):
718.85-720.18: 31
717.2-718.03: 30.8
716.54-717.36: 30.4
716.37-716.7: 30.5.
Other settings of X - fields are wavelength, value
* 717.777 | 31.8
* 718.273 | 31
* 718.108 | 32.1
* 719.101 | 31.5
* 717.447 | 32.6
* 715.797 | 30.9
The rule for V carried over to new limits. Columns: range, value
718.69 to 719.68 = 31.8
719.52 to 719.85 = 31.5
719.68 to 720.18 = 32.1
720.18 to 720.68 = 31.2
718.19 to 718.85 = 31.4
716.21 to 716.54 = 30.9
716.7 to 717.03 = 31.3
